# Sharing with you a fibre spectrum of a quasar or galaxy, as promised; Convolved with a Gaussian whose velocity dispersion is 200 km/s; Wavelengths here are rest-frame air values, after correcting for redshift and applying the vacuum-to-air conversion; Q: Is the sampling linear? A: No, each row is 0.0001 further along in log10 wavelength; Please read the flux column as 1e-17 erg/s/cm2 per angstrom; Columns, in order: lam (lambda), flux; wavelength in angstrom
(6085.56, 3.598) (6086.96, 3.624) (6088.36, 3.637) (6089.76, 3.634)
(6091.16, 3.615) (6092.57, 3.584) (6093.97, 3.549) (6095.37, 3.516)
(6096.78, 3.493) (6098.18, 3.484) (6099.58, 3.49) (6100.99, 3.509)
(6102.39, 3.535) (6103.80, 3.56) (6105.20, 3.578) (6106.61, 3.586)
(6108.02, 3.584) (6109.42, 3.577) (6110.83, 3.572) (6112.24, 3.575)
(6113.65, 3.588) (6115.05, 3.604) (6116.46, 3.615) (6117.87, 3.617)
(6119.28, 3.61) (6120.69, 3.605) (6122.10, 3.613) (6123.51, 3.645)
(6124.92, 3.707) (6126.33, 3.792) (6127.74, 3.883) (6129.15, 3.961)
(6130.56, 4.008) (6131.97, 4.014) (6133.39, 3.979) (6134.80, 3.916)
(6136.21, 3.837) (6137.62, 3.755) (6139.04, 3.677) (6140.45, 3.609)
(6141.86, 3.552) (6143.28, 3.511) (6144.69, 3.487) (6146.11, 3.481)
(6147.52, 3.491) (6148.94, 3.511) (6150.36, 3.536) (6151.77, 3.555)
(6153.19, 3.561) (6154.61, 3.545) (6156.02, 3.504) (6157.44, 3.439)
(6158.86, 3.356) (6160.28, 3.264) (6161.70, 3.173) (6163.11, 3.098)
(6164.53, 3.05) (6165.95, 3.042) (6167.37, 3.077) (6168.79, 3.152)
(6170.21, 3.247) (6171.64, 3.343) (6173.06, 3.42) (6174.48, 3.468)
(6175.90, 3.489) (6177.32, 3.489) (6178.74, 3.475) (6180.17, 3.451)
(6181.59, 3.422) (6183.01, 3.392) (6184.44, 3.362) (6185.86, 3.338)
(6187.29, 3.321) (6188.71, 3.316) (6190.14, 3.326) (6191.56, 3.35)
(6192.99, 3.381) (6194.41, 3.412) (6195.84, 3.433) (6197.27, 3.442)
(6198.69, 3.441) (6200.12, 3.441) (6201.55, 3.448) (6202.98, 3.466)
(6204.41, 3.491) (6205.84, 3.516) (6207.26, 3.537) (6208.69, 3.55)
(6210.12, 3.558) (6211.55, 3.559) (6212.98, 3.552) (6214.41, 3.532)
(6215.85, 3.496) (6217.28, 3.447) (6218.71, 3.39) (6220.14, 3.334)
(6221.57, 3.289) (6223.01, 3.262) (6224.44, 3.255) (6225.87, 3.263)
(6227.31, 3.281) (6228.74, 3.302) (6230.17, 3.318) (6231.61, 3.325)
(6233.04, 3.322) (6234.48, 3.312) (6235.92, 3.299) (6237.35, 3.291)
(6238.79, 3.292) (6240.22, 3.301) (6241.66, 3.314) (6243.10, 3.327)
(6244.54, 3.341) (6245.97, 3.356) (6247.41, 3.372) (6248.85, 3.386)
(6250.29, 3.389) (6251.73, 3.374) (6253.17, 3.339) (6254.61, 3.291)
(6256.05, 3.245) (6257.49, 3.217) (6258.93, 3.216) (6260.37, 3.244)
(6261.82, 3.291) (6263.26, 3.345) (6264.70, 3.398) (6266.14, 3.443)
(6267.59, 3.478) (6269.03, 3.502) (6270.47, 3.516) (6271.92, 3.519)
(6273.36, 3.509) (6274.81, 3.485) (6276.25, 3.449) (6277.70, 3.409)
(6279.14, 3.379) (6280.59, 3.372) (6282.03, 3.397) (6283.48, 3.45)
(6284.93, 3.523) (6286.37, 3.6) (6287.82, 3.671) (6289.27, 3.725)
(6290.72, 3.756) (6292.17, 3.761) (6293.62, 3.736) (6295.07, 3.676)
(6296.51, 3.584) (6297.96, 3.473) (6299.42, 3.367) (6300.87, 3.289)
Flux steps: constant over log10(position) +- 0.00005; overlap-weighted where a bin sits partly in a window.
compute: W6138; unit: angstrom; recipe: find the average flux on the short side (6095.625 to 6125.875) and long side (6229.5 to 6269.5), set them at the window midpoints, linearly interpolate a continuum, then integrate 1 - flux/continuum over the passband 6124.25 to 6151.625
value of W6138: -1.4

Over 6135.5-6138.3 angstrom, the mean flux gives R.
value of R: 3.8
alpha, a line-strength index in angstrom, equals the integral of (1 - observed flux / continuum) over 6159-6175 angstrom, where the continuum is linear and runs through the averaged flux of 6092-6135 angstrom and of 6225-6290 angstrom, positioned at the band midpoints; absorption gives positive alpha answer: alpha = 1.5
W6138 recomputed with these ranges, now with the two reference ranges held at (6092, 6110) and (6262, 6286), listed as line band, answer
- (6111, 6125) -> -0.31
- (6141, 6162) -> 0.26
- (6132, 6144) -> -0.76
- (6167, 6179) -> 0.51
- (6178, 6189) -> 0.35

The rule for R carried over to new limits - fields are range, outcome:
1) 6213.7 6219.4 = 3.46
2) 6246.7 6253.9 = 3.37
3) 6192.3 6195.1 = 3.4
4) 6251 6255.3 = 3.33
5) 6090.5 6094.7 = 3.58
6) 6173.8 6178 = 3.49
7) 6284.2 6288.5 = 3.6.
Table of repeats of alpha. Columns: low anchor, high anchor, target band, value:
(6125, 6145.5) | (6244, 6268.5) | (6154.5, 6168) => 1.6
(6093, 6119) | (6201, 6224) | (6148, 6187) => 1.6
